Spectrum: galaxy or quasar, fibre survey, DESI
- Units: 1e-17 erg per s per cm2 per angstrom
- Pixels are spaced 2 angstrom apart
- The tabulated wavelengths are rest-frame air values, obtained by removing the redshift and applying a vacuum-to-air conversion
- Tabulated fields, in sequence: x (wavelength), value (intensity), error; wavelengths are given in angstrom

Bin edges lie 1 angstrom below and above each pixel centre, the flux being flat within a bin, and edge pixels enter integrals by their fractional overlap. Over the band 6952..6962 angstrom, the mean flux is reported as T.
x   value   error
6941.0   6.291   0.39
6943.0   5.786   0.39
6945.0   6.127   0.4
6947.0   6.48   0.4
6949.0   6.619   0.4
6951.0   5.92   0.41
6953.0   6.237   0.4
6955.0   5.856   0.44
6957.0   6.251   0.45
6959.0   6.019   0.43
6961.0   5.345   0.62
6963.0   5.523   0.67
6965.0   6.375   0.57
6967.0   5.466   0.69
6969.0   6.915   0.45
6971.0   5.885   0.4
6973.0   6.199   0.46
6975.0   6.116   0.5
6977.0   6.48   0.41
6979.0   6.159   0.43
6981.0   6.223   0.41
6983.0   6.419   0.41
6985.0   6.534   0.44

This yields 5.94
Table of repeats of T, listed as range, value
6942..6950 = 6.25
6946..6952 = 6.34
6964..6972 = 6.16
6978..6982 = 6.19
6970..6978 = 6.17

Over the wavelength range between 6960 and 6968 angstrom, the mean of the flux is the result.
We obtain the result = 5.68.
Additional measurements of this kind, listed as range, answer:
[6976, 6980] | 6.32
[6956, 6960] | 6.13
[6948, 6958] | 6.18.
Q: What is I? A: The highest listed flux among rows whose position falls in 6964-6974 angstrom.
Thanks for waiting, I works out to 6.915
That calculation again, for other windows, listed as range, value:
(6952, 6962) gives 6.251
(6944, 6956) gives 6.619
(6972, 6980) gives 6.48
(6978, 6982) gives 6.223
